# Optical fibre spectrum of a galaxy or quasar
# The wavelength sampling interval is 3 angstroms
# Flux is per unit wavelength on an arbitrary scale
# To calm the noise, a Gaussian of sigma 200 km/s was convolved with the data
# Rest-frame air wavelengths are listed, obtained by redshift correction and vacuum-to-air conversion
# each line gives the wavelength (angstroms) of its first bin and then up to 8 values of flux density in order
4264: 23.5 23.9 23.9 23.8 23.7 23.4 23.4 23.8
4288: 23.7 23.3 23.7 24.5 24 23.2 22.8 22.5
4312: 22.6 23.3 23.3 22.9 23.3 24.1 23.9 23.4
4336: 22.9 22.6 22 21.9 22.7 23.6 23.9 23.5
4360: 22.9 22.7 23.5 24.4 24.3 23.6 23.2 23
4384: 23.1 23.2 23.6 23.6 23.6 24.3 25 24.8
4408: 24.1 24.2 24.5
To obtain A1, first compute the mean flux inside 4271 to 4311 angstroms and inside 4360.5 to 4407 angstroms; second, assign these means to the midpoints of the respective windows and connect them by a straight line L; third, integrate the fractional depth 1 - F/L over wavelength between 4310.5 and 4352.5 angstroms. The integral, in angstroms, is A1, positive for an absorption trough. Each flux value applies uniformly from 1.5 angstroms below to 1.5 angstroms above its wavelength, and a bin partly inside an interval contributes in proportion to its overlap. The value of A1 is 1.0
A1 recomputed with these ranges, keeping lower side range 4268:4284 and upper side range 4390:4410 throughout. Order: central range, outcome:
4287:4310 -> 0.26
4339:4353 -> 0.79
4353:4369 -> 0.42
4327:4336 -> 0.11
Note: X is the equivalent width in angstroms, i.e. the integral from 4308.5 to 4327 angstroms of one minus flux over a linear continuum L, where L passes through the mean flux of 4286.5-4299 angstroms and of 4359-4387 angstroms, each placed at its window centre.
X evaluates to 0.5 angstroms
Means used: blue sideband 23.8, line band 23.1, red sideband 23.4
